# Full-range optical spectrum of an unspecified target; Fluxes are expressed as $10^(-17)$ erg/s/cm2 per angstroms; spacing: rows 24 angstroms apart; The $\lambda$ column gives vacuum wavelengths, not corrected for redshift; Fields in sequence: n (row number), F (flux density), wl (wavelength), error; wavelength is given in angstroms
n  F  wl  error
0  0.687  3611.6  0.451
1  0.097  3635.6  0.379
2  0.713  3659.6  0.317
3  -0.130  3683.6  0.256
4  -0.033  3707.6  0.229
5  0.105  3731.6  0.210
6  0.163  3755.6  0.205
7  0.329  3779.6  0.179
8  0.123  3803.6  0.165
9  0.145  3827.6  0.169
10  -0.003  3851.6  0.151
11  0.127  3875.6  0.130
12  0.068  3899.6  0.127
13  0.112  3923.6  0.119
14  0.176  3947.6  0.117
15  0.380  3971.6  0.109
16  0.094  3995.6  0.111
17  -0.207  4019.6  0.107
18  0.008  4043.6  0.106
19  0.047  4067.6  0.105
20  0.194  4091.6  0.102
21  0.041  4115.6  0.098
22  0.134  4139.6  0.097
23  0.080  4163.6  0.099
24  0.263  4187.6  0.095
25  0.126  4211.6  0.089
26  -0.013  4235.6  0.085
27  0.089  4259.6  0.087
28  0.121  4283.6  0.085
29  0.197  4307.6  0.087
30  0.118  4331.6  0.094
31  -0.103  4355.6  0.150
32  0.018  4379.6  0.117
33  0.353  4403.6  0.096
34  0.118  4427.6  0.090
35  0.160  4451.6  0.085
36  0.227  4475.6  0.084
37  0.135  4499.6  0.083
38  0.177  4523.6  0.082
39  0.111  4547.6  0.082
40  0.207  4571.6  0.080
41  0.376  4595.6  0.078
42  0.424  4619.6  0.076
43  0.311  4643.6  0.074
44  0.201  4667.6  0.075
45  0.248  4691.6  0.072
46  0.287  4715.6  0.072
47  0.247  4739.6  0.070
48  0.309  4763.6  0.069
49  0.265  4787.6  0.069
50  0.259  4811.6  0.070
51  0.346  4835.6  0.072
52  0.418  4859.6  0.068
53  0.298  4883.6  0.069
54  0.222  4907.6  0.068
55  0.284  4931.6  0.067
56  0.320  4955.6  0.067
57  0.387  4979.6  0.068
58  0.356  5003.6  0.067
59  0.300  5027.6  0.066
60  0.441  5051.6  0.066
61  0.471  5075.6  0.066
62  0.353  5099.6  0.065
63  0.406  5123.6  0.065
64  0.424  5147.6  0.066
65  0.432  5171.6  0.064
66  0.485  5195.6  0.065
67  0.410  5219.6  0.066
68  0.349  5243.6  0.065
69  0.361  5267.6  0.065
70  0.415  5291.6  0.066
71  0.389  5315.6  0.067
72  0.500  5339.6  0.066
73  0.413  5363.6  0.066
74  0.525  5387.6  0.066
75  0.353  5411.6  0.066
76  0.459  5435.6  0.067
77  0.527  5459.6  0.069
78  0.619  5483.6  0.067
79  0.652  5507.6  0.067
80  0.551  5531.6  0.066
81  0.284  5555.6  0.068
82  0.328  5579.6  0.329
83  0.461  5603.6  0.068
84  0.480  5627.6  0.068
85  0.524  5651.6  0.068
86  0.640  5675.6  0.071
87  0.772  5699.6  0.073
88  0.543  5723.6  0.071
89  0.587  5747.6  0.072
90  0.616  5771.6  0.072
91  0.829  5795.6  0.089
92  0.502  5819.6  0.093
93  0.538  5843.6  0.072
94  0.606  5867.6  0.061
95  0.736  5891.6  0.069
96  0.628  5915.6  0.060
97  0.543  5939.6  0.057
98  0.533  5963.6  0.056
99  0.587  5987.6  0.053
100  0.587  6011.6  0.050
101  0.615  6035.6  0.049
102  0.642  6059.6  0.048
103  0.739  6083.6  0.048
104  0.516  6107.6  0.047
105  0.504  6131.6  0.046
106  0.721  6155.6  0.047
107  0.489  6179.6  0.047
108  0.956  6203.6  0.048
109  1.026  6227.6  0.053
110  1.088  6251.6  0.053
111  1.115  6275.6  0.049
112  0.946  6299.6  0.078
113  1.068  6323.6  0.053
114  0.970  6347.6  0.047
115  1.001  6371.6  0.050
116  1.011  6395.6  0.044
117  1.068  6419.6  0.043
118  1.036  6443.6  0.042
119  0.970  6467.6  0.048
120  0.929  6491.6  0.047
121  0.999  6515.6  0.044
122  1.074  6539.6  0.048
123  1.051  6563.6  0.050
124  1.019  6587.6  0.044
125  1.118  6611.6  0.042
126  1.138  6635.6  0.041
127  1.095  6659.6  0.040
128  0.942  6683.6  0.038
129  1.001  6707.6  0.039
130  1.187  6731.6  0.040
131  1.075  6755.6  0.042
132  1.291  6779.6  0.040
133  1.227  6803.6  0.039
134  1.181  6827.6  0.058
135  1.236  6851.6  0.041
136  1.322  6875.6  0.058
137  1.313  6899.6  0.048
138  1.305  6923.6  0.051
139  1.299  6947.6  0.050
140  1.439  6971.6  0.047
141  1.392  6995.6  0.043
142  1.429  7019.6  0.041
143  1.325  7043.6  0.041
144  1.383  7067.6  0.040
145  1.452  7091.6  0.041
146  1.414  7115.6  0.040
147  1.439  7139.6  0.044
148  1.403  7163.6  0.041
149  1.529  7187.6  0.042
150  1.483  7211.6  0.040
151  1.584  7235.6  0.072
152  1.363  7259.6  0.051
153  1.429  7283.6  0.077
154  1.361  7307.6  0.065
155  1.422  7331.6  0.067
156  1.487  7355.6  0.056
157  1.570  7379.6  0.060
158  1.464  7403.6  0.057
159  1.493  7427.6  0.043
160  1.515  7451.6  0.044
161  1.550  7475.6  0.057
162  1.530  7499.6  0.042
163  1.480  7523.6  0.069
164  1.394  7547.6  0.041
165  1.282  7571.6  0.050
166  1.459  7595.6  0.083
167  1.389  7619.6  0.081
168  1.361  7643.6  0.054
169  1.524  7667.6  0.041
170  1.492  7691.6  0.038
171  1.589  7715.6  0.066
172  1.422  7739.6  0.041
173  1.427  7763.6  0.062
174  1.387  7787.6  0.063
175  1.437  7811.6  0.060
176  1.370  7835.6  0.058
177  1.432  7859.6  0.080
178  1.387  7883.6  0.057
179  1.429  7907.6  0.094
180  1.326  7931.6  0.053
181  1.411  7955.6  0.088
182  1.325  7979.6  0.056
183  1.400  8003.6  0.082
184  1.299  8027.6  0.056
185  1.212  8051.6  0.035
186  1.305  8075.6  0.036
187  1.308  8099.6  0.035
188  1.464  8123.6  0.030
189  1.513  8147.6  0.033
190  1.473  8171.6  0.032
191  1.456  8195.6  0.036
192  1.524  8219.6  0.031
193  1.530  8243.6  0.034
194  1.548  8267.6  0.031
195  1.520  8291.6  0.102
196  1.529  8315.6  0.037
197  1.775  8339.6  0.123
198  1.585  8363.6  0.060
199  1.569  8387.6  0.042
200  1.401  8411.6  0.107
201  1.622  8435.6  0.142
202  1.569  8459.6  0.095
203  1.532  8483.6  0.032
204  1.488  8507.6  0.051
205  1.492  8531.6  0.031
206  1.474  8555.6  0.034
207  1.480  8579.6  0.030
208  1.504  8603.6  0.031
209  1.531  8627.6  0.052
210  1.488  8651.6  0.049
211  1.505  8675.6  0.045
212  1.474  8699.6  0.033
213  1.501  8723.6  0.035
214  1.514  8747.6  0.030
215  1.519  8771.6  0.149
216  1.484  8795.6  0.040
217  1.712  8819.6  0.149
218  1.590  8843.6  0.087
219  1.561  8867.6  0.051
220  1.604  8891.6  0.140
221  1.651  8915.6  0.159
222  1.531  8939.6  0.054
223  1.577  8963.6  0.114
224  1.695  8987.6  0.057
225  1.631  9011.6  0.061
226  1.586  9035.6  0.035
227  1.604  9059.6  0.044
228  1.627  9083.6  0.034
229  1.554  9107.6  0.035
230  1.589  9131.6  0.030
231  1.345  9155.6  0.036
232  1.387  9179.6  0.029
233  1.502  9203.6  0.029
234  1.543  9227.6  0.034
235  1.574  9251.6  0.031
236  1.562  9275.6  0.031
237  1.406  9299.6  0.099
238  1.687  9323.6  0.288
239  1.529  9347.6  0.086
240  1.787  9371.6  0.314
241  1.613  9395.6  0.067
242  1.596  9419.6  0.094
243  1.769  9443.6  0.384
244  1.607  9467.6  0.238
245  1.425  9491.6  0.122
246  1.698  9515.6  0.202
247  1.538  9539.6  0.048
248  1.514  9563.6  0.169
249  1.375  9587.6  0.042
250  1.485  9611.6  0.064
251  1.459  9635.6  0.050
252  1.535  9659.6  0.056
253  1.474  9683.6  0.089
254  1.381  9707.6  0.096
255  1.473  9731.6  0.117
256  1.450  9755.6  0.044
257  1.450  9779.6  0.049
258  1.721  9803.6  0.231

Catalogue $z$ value 0.56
